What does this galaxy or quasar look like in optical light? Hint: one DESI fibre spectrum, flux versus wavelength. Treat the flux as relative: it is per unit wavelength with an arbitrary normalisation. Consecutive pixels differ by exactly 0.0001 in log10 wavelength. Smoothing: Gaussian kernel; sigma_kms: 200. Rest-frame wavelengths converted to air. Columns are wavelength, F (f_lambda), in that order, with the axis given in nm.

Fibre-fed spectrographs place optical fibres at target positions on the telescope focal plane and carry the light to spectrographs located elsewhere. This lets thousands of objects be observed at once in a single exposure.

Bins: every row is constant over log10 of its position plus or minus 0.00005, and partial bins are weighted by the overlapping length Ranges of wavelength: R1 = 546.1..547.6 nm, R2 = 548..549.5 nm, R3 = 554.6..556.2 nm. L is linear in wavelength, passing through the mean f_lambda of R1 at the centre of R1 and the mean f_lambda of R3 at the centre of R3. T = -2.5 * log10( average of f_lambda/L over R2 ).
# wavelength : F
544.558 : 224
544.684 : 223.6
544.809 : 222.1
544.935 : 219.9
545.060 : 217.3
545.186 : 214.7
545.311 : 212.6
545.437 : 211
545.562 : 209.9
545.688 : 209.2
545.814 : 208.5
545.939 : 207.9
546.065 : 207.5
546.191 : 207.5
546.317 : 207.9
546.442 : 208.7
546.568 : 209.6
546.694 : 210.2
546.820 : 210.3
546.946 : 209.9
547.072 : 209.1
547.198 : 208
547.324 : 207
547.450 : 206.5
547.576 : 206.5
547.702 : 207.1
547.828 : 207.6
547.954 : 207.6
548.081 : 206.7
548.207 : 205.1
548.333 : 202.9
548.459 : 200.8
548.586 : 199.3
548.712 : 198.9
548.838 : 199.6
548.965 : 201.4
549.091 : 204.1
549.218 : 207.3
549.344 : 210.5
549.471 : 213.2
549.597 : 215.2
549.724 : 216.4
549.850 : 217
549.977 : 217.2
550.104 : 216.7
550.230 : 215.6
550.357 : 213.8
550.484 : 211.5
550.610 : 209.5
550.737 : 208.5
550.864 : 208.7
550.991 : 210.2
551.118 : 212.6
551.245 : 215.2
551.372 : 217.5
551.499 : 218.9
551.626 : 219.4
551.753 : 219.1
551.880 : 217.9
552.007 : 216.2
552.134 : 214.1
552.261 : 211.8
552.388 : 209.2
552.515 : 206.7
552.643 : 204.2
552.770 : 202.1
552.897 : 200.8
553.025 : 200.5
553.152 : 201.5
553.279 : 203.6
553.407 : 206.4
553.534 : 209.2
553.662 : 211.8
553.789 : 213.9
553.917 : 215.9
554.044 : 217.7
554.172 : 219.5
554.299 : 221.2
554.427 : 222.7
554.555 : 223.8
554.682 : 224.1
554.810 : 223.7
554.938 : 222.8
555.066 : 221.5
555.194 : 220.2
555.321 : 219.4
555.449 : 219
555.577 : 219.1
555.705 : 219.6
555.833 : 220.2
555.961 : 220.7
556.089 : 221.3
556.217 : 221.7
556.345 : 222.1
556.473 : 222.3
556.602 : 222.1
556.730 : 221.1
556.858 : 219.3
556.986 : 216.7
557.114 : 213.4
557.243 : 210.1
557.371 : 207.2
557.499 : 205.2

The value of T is 0.039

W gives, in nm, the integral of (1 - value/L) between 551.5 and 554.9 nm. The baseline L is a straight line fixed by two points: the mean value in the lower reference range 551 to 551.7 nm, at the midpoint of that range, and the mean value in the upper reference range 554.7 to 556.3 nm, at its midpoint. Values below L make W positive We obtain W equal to 0.080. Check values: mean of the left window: 216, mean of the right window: 221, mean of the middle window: 213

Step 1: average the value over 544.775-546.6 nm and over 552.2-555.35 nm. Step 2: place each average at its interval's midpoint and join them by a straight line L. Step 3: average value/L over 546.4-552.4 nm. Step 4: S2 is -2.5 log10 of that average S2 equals 0.01 mag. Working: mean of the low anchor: 211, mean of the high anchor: 213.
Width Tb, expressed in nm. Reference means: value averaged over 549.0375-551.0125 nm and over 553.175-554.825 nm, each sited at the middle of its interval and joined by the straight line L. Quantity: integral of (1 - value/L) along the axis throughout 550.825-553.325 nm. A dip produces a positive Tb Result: 0.04 nm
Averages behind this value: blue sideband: 212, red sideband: 216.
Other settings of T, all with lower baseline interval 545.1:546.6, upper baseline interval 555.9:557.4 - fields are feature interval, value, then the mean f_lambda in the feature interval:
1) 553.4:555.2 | -0.01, 219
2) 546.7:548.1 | 0.02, 208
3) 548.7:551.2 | 0.01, 211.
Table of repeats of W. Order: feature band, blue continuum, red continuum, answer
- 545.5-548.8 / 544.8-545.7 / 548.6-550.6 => 0.089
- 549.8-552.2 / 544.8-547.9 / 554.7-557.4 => -0.002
